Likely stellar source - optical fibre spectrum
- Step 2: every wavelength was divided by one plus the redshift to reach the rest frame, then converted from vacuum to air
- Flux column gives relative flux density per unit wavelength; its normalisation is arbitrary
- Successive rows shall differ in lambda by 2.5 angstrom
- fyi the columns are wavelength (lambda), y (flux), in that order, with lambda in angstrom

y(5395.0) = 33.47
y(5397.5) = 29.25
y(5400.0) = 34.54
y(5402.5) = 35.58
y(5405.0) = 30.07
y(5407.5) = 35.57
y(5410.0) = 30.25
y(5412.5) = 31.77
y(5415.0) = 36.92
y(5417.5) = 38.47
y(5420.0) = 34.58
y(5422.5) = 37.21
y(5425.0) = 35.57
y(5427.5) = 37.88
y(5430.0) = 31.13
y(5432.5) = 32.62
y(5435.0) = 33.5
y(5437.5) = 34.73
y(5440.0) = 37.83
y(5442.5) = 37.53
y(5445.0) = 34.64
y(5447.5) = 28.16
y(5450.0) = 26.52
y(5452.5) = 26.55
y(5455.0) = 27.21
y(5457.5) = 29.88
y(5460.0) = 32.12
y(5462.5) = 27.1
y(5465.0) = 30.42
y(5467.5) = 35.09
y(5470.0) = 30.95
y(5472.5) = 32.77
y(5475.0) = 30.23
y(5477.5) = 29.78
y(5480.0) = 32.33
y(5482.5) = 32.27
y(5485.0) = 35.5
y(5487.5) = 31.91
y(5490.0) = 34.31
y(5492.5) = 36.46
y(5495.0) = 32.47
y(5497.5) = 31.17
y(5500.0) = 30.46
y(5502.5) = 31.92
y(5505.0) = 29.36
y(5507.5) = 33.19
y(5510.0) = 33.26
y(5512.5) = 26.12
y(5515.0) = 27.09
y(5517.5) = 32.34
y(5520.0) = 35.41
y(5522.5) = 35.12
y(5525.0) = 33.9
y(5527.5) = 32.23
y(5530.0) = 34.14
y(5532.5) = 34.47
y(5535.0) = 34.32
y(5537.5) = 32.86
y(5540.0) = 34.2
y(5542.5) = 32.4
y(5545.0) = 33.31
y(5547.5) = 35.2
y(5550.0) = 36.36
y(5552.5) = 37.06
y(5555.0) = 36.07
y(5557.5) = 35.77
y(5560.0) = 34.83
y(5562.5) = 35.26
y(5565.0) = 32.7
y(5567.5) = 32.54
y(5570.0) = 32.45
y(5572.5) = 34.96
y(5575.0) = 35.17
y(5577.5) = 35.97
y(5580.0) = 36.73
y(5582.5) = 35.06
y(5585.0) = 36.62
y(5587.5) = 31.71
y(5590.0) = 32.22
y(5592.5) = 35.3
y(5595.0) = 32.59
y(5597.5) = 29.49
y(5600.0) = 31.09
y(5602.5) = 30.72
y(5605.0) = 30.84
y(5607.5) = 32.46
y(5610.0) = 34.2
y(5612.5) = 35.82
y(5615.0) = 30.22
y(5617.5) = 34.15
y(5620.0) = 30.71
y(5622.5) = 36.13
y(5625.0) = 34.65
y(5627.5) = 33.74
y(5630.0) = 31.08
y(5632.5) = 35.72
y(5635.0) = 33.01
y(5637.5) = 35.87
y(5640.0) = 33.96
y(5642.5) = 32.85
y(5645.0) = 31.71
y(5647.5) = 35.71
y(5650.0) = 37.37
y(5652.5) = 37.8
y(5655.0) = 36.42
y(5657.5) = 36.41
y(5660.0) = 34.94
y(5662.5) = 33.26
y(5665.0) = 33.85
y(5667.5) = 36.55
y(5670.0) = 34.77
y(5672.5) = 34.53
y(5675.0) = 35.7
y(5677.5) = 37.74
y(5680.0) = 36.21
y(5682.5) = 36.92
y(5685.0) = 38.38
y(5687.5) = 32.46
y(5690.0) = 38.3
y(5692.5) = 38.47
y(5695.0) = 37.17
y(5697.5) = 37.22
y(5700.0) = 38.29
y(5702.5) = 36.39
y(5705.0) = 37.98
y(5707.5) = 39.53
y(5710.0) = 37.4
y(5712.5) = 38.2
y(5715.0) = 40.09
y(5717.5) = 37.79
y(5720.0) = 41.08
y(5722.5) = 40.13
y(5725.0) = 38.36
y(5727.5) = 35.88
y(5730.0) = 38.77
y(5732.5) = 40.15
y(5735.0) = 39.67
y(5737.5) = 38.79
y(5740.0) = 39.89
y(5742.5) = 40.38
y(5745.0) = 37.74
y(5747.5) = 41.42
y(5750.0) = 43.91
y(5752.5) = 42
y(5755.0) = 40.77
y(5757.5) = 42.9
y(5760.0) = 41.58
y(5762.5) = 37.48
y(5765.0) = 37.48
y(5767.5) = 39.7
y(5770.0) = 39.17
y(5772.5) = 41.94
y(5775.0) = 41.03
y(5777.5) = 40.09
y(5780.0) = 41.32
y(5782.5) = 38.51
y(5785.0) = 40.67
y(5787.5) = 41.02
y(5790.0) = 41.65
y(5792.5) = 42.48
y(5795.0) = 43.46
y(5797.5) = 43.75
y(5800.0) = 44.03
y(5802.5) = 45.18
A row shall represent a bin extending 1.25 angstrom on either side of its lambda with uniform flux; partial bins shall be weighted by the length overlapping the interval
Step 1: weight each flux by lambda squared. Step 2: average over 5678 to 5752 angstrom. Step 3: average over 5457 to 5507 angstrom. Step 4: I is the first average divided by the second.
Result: 1.31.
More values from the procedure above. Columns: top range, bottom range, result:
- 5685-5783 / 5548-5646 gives 1.22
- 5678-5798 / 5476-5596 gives 1.27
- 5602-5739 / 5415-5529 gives 1.19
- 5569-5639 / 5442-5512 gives 1.12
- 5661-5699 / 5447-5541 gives 1.22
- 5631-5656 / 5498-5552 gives 1.11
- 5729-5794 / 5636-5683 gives 1.18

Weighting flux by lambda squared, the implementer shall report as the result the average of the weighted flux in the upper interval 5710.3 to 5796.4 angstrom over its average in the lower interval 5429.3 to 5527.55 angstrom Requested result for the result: 1.39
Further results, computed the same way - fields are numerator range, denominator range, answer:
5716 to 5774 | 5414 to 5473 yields 1.35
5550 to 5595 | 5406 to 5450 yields 1.07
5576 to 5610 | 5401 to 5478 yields 1.07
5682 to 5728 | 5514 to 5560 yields 1.18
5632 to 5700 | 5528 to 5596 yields 1.08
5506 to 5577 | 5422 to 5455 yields 1.06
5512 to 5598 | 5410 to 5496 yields 1.07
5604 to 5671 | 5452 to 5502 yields 1.15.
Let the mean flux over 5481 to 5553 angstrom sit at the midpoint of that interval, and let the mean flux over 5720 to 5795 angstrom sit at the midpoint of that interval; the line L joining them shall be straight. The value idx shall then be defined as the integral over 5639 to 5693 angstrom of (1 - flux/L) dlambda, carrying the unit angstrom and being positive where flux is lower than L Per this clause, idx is 2.70 angstrom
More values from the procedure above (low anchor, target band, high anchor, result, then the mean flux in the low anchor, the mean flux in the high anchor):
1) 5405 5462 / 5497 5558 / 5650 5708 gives 2.27 angstrom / 33.1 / 36.5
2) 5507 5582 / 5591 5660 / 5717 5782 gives 4.90 angstrom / 33.9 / 40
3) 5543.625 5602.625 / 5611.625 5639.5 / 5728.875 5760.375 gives 1.88 angstrom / 34.2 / 40.6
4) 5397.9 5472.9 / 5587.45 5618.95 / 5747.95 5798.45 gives 3.87 angstrom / 32.9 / 41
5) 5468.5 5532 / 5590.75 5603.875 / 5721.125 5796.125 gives 1.27 angstrom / 32.2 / 40.3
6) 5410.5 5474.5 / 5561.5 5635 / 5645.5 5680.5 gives 2.95 angstrom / 32.8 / 35.7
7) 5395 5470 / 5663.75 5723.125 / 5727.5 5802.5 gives 2.71 angstrom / 32.8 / 40.7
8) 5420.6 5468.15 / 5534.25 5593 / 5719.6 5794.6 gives 1.40 angstrom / 32.4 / 40.2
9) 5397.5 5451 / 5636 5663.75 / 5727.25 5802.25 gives 2.41 angstrom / 34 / 40.7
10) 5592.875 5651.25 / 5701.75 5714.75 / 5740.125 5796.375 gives -0.16 angstrom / 33.3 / 40.7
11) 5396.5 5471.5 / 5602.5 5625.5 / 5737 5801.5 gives 2.54 angstrom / 32.8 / 40.9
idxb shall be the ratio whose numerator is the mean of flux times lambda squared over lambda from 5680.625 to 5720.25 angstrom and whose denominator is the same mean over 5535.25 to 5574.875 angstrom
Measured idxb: 1.15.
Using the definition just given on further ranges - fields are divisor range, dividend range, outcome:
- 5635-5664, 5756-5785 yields 1.20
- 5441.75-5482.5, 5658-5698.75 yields 1.27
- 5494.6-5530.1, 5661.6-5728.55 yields 1.25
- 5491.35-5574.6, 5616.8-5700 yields 1.11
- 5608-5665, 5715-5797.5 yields 1.22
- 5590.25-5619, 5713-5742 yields 1.26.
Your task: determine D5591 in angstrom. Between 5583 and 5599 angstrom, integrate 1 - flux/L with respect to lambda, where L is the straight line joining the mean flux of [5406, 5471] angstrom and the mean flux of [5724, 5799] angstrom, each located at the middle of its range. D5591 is 1.5 angstrom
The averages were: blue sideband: 32.9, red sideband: 40.4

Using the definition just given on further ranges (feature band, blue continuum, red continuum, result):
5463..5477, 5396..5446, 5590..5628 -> 1.0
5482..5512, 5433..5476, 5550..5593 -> 0.1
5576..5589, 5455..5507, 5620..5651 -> -0.7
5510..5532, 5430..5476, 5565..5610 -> 0.2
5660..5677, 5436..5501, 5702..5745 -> 1.1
